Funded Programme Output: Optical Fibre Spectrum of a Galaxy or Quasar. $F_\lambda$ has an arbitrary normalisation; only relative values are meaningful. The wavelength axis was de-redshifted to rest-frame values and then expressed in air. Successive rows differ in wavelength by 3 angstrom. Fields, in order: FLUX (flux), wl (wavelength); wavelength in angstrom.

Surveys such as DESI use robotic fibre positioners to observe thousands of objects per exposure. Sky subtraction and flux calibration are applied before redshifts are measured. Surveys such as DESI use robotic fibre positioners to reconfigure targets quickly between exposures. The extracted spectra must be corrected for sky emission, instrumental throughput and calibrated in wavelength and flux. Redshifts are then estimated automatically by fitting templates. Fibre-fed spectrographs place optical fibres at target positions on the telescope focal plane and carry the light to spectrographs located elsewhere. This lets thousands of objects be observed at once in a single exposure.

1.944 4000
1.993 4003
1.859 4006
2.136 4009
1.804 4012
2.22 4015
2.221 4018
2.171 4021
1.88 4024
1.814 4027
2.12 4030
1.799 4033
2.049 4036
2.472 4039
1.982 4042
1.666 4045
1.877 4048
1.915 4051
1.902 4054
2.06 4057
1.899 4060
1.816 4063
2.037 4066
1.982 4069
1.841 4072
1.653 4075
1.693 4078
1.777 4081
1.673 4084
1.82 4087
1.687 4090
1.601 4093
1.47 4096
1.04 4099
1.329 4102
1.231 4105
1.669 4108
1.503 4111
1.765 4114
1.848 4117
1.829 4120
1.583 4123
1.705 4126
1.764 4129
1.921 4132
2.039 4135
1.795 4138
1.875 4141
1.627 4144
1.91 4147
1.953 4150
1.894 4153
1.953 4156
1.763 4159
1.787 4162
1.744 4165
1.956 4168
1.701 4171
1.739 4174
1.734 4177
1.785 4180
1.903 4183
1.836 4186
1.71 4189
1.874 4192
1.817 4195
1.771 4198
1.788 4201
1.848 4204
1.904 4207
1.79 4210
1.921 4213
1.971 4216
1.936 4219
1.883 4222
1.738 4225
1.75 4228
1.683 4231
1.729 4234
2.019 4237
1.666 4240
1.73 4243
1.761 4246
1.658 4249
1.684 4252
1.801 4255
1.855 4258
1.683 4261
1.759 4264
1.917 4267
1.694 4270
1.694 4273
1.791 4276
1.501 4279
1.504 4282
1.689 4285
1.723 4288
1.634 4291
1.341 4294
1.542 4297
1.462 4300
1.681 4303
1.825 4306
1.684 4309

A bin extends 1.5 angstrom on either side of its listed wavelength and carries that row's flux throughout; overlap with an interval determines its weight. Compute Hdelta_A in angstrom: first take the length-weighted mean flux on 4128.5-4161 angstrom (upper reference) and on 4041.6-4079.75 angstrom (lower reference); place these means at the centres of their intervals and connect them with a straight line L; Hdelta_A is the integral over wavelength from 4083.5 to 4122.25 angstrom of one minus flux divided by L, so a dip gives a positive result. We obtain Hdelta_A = 6.1 angstrom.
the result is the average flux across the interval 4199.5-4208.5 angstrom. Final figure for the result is 1.85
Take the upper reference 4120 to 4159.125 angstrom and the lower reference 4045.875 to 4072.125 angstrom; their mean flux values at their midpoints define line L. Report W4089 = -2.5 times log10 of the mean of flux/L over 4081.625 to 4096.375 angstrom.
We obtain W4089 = 0.13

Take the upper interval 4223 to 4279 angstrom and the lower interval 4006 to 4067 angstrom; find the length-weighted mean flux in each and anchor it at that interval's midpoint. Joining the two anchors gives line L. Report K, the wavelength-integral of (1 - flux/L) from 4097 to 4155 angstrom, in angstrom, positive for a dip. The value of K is 5.8 angstrom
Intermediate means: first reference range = 1.99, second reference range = 1.75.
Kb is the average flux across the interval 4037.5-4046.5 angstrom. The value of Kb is 2.04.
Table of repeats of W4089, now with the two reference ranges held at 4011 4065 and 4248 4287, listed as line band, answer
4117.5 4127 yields 0.098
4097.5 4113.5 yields 0.349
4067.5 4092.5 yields 0.103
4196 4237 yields -0.036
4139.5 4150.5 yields 0.015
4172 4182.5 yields 0.032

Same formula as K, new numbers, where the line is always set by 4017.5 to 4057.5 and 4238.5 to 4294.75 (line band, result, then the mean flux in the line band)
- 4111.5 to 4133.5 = 1.4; 1.76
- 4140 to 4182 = 0.3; 1.82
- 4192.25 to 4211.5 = -0.5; 1.82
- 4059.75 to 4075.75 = 0.6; 1.88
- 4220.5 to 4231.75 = -0.2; 1.77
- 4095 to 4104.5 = 3.2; 1.26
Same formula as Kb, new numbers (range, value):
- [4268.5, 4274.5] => 1.69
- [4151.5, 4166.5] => 1.83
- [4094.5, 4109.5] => 1.35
